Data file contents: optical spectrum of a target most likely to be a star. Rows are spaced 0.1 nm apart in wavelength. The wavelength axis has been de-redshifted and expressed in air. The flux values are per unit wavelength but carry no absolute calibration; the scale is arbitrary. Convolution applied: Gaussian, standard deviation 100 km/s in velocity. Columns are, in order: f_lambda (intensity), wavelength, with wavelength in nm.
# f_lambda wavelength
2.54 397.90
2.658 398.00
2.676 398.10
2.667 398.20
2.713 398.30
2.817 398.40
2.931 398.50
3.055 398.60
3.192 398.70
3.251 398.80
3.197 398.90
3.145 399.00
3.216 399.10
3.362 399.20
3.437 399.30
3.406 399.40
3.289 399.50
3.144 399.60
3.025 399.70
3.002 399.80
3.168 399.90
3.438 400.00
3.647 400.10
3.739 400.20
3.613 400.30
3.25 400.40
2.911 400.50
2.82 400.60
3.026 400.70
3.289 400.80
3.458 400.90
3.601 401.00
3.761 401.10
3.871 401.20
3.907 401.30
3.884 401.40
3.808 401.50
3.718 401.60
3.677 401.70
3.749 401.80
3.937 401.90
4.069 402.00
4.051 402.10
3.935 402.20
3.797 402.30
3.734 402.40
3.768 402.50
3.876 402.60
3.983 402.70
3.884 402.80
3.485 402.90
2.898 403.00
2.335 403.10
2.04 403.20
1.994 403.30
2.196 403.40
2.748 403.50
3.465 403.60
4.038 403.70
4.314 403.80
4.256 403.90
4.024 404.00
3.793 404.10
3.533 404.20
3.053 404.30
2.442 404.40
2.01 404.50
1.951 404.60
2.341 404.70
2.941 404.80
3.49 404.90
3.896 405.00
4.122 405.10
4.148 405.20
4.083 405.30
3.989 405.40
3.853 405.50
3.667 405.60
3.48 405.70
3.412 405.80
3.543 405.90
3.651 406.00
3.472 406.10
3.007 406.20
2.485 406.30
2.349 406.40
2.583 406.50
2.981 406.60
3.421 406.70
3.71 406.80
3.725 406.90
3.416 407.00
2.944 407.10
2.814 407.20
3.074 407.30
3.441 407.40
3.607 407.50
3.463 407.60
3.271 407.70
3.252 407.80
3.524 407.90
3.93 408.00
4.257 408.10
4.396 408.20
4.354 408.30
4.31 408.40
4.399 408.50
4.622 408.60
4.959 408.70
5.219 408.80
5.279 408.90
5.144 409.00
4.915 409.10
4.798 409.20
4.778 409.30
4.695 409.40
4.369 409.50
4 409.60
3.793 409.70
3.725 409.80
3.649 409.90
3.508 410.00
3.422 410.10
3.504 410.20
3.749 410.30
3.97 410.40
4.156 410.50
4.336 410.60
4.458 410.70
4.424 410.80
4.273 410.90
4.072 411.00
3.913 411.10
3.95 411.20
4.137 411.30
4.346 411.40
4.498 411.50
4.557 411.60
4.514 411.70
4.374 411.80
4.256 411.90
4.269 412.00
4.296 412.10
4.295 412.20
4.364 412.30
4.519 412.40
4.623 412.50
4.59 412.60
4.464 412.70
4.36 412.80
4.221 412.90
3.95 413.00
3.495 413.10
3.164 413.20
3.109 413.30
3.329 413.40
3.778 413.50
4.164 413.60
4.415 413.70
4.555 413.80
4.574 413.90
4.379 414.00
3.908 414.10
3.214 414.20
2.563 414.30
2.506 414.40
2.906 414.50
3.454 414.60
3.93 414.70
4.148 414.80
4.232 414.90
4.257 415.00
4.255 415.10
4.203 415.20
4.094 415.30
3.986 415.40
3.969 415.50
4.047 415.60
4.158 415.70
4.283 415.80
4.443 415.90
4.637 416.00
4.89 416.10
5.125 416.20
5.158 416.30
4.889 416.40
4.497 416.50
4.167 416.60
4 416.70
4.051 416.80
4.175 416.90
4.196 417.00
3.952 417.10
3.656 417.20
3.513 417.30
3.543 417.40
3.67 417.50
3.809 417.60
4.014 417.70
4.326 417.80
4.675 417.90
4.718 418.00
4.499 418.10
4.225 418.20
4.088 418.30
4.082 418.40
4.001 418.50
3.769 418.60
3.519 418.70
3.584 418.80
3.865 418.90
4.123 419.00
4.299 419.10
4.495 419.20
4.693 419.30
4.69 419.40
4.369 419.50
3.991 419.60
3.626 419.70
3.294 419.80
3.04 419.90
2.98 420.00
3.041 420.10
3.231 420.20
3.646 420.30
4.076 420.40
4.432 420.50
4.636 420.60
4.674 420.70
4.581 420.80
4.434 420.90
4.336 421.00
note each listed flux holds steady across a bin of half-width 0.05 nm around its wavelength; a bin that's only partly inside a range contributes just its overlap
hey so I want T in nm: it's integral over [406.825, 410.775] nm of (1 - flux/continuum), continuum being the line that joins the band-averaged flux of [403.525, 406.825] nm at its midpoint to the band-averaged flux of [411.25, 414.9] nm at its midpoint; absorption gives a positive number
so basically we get -0.39 nm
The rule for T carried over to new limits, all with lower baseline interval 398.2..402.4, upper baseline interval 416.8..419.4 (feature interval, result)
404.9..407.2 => 0.12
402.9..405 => 0.31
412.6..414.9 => 0.08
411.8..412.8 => -0.14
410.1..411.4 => -0.09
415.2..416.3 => -0.11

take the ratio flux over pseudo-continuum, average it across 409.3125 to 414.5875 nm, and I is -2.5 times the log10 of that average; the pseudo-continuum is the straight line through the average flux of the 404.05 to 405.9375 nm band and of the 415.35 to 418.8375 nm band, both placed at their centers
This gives -0.05 mag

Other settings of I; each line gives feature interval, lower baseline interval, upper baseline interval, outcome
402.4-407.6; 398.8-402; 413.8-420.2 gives 0.10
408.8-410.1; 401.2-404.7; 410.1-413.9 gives -0.12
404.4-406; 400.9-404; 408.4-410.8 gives 0.15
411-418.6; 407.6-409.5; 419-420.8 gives 0.02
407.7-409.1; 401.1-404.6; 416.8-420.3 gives -0.21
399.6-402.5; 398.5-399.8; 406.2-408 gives -0.12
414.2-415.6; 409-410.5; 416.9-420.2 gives 0.08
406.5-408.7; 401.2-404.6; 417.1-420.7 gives -0.02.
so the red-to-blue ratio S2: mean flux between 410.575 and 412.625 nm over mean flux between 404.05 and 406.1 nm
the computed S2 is 1.28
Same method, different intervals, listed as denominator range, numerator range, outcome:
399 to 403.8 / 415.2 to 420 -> 1.21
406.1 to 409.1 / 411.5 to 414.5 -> 1.07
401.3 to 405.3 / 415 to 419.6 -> 1.22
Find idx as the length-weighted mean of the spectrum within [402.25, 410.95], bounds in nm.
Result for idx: 3.66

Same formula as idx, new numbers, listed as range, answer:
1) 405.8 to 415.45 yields 3.94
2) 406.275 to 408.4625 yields 3.44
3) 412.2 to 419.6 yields 4.09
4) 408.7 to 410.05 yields 4.47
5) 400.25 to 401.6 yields 3.49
